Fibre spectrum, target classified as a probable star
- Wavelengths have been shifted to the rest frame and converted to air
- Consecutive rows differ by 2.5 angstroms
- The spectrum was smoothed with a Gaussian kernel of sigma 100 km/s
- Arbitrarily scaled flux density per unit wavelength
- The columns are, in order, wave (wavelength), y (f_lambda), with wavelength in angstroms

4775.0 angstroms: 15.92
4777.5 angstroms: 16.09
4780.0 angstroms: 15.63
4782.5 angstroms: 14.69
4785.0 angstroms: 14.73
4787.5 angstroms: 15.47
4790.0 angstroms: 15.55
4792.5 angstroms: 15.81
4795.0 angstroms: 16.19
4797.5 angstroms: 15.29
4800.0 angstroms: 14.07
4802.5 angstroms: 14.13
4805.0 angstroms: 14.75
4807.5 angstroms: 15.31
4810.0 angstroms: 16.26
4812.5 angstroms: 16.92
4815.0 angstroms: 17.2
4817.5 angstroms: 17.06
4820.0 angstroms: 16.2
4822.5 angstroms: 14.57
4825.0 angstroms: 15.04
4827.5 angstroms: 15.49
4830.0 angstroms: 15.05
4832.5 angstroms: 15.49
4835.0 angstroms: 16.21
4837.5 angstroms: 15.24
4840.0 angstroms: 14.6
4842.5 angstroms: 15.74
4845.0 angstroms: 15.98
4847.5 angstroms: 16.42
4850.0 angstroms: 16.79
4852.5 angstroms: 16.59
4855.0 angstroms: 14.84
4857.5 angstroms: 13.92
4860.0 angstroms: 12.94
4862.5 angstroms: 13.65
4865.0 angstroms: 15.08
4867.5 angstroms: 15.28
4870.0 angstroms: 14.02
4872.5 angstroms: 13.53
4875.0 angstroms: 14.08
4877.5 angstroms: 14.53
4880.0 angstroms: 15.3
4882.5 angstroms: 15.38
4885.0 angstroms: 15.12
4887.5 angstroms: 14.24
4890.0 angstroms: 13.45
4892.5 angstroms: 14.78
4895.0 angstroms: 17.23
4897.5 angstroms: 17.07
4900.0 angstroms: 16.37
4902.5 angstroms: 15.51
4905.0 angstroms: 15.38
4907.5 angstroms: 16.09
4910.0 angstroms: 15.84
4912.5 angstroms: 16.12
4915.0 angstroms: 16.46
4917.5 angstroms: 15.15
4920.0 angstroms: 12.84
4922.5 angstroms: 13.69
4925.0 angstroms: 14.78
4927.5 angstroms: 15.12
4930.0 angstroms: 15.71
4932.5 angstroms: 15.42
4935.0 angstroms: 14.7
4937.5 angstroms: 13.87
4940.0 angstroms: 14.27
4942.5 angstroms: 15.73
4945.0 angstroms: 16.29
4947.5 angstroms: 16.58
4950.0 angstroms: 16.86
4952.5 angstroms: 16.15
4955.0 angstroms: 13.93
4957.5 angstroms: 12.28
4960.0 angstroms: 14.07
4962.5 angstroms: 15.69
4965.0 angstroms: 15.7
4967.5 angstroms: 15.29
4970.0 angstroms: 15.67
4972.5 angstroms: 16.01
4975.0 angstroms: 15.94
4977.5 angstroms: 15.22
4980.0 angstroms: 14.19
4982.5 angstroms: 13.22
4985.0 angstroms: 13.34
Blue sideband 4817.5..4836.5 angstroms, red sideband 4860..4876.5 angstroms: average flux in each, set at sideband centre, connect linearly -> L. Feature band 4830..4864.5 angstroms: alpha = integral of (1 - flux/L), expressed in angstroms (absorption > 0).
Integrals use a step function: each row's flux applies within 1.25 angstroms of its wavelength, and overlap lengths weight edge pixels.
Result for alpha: -0.9 angstroms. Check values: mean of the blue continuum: 15.5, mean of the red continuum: 14.2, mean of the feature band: 15.3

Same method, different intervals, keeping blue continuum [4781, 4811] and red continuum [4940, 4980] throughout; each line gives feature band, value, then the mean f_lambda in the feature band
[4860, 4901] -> 1.06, 14.9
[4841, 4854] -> -0.86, 16.2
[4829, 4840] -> -0.13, 15.4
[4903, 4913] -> -0.34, 15.8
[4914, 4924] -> 0.53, 14.5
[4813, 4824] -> -0.77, 16.3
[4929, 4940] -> 0.35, 14.8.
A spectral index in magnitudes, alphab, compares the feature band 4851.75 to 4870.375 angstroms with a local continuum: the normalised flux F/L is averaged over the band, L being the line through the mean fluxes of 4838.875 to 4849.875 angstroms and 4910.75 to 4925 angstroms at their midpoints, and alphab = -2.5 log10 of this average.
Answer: 0.08 mag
